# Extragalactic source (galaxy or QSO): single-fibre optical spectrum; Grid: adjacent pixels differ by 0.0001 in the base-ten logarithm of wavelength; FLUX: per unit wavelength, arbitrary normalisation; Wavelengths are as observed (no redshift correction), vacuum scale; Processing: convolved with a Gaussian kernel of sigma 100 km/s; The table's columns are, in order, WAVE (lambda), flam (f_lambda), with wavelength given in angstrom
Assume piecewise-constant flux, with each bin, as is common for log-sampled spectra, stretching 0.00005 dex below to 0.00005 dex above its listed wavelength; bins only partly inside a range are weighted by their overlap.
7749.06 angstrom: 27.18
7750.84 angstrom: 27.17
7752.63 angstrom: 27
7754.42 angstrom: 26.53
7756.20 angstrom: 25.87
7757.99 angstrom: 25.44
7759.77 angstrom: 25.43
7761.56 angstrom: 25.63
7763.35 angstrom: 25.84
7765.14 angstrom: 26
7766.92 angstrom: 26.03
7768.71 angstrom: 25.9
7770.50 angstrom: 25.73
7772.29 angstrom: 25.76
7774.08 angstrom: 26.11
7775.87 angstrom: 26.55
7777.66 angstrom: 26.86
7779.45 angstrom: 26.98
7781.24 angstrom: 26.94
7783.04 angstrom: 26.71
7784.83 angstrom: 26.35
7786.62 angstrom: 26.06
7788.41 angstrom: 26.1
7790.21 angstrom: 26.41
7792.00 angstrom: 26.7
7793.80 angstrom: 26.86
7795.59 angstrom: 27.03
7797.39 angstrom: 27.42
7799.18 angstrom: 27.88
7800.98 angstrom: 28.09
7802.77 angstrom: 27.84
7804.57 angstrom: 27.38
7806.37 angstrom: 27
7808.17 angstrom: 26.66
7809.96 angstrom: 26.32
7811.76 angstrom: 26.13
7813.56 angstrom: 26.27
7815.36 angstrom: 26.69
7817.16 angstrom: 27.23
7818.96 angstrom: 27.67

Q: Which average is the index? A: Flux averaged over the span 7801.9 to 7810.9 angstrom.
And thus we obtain 27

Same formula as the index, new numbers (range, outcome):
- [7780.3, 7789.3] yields 26.4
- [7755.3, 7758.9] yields 25.7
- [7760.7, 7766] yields 25.8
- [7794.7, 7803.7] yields 27.7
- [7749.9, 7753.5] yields 27.1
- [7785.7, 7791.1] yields 26.2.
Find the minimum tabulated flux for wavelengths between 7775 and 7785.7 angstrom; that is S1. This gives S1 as 26.35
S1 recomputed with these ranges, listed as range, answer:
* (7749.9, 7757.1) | 25.87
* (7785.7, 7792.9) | 26.06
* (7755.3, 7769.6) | 25.43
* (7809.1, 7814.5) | 26.13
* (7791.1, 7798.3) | 26.7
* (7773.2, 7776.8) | 26.11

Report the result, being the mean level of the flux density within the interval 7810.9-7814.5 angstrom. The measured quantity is 26.2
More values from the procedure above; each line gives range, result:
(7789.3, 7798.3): 26.9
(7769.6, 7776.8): 26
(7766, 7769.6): 26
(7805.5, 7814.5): 26.5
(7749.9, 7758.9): 26.4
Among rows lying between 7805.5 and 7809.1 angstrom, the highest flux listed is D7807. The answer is 27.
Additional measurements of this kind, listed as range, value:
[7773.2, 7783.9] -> 26.98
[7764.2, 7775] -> 26.11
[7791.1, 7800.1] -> 27.88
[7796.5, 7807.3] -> 28.09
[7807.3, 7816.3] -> 26.69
